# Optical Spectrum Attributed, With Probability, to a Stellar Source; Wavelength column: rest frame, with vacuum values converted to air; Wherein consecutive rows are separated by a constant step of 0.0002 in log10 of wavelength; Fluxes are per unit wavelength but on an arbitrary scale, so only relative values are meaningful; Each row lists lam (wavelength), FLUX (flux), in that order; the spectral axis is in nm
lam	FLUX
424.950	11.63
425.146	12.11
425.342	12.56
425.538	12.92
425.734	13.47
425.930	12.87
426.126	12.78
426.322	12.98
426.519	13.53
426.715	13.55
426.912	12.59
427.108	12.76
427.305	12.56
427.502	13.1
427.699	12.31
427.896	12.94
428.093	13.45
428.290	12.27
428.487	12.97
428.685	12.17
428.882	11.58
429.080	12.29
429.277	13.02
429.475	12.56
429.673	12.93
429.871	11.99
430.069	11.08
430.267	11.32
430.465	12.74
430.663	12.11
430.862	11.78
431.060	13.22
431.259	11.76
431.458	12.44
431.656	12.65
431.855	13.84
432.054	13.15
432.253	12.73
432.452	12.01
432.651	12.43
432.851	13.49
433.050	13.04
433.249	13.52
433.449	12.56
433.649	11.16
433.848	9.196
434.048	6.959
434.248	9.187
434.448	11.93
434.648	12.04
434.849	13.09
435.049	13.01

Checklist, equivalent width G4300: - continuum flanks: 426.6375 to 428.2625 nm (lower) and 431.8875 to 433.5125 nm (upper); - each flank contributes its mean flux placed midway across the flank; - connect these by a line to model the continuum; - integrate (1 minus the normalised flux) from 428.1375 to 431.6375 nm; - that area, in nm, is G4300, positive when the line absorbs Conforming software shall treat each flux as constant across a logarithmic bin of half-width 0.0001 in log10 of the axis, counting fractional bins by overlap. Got 0.17 nm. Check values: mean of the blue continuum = 12.9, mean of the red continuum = 12.9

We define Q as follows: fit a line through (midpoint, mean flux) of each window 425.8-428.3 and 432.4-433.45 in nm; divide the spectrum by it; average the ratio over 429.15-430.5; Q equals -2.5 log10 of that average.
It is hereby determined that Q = 0.06 mag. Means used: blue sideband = 12.9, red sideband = 12.9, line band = 12.2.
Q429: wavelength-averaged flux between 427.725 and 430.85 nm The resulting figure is 12.3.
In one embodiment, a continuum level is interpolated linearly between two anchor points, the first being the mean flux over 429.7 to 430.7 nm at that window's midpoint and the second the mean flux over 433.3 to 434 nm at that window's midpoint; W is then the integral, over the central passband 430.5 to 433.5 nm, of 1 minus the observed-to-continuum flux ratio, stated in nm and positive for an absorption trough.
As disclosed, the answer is -0.363 nm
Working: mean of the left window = 11.9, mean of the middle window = 12.7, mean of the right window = 10.8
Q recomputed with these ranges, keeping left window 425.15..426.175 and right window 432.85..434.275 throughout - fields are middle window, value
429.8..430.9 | 0.00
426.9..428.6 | -0.03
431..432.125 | -0.12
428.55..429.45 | -0.02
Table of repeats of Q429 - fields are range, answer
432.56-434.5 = 11.3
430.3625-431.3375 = 12.3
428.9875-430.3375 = 12.2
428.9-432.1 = 12.4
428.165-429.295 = 12.4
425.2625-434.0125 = 12.5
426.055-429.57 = 12.7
